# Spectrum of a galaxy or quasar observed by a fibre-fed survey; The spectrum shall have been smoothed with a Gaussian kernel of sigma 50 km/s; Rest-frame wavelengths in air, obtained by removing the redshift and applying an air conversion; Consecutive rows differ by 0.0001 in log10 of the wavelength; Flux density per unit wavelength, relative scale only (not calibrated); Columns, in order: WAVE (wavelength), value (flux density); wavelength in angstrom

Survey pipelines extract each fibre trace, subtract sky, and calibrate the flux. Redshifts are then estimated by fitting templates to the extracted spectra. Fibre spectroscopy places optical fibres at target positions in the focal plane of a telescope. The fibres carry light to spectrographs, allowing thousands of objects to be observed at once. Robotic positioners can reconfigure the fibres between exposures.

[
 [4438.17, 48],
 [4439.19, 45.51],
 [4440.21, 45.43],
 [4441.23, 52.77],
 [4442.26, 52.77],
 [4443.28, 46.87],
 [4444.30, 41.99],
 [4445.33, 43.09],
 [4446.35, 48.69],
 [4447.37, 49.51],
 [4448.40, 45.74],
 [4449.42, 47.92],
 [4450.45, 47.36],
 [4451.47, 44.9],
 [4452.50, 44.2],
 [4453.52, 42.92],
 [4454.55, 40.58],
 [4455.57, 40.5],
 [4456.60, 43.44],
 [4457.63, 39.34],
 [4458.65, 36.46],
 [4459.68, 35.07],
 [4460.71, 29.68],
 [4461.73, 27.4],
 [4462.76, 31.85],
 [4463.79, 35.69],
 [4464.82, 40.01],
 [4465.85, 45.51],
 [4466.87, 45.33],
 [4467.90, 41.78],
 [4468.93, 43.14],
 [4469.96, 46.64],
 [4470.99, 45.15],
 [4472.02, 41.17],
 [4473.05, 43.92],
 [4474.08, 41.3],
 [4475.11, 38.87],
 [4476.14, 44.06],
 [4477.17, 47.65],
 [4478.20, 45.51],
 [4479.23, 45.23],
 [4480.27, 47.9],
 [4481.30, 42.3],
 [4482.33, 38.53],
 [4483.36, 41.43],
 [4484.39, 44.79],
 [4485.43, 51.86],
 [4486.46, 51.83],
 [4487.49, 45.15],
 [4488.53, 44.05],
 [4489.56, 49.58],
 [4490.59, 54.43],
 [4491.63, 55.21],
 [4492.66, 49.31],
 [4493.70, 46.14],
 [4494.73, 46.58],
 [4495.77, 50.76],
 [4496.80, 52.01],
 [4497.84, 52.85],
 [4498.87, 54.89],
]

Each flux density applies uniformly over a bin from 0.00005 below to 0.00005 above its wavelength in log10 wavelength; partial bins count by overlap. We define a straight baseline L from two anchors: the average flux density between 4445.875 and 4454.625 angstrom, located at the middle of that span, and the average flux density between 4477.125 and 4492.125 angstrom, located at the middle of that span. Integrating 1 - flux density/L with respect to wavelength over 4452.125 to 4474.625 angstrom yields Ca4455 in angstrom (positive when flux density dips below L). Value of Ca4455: 3.1 angstrom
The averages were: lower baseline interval 46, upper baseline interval 47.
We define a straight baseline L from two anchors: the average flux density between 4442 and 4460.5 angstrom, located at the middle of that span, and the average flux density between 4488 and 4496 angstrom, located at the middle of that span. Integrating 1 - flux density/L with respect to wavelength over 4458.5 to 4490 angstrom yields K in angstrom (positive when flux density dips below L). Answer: 3.1 angstrom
